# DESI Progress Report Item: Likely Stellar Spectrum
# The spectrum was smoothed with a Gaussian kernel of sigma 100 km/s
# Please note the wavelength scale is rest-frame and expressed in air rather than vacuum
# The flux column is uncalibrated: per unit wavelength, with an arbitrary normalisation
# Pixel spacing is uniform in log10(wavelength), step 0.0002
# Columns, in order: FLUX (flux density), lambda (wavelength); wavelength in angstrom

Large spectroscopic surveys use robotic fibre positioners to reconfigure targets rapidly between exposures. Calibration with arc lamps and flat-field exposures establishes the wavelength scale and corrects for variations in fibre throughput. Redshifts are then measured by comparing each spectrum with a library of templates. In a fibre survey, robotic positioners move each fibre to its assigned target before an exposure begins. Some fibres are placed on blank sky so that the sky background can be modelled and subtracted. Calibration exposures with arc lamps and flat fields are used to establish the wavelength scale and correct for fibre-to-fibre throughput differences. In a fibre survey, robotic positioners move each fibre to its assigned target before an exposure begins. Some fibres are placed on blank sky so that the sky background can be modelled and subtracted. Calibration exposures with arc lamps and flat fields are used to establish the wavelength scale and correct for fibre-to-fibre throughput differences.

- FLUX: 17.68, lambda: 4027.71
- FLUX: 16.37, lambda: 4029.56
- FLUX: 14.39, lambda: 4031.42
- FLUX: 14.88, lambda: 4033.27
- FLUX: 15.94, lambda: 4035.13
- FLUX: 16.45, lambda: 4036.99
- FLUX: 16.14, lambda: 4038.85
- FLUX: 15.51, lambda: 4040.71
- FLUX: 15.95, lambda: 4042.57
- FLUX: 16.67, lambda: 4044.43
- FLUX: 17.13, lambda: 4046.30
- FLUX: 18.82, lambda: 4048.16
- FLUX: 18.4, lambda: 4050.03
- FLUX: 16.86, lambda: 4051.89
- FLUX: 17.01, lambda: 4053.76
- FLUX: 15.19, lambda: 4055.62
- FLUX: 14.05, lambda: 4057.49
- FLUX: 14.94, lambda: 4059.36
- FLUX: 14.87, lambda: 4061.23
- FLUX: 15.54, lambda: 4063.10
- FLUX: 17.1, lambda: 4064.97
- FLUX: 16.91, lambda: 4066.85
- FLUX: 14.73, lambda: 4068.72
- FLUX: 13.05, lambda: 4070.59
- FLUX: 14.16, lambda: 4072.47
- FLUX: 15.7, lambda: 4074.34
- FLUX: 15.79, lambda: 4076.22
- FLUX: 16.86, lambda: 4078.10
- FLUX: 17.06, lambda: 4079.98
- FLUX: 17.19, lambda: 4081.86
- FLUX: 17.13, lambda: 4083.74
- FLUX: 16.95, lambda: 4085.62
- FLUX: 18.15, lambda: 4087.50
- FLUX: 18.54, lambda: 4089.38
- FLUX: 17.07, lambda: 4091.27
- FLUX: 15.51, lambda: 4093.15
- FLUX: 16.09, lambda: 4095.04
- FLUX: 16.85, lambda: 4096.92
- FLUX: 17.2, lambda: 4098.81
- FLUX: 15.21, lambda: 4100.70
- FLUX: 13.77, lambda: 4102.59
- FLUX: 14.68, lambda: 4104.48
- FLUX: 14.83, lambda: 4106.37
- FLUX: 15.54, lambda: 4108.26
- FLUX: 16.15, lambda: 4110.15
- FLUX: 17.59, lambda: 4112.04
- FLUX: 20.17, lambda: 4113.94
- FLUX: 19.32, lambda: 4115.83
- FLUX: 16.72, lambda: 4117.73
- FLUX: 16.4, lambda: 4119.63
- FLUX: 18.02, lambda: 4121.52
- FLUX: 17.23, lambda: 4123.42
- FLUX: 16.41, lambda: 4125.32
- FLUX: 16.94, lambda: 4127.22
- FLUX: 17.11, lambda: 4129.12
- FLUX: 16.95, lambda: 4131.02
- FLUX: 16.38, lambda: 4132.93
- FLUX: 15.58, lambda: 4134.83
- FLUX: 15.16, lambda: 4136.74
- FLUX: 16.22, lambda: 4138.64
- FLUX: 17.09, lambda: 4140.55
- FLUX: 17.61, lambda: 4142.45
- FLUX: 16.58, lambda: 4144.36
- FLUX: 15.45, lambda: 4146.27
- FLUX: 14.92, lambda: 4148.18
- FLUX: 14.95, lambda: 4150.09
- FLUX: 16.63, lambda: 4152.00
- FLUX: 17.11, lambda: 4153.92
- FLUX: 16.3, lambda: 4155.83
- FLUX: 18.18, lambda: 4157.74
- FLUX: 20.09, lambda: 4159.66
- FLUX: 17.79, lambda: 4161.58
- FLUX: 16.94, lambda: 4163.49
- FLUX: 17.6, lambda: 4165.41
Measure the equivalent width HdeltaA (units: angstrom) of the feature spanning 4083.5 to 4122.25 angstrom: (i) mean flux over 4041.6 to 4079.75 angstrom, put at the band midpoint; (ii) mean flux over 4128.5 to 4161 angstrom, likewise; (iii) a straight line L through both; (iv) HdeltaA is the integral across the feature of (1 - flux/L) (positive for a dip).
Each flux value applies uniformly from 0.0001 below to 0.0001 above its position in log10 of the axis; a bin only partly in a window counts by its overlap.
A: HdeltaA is -1.0 angstrom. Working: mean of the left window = 16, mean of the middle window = 16.7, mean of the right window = 16.6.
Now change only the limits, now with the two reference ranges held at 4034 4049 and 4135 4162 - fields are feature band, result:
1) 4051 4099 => 1.21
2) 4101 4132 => -0.15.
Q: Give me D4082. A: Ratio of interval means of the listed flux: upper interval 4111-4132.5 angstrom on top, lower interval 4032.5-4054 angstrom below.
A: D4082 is 1.05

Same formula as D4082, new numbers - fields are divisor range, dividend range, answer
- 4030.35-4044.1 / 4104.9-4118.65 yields 1.09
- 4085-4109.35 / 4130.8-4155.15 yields 1.00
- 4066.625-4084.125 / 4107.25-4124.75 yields 1.10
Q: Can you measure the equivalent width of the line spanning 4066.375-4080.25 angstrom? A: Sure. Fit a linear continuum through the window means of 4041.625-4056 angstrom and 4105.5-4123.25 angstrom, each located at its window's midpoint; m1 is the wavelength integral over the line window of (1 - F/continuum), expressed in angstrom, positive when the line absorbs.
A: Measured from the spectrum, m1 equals 1.4 angstrom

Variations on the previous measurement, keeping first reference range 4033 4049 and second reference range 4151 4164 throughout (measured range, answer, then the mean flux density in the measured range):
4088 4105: 0.8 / 16.2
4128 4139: 0.7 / 16.2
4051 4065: 0.8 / 15.6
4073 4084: 0.2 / 16.5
